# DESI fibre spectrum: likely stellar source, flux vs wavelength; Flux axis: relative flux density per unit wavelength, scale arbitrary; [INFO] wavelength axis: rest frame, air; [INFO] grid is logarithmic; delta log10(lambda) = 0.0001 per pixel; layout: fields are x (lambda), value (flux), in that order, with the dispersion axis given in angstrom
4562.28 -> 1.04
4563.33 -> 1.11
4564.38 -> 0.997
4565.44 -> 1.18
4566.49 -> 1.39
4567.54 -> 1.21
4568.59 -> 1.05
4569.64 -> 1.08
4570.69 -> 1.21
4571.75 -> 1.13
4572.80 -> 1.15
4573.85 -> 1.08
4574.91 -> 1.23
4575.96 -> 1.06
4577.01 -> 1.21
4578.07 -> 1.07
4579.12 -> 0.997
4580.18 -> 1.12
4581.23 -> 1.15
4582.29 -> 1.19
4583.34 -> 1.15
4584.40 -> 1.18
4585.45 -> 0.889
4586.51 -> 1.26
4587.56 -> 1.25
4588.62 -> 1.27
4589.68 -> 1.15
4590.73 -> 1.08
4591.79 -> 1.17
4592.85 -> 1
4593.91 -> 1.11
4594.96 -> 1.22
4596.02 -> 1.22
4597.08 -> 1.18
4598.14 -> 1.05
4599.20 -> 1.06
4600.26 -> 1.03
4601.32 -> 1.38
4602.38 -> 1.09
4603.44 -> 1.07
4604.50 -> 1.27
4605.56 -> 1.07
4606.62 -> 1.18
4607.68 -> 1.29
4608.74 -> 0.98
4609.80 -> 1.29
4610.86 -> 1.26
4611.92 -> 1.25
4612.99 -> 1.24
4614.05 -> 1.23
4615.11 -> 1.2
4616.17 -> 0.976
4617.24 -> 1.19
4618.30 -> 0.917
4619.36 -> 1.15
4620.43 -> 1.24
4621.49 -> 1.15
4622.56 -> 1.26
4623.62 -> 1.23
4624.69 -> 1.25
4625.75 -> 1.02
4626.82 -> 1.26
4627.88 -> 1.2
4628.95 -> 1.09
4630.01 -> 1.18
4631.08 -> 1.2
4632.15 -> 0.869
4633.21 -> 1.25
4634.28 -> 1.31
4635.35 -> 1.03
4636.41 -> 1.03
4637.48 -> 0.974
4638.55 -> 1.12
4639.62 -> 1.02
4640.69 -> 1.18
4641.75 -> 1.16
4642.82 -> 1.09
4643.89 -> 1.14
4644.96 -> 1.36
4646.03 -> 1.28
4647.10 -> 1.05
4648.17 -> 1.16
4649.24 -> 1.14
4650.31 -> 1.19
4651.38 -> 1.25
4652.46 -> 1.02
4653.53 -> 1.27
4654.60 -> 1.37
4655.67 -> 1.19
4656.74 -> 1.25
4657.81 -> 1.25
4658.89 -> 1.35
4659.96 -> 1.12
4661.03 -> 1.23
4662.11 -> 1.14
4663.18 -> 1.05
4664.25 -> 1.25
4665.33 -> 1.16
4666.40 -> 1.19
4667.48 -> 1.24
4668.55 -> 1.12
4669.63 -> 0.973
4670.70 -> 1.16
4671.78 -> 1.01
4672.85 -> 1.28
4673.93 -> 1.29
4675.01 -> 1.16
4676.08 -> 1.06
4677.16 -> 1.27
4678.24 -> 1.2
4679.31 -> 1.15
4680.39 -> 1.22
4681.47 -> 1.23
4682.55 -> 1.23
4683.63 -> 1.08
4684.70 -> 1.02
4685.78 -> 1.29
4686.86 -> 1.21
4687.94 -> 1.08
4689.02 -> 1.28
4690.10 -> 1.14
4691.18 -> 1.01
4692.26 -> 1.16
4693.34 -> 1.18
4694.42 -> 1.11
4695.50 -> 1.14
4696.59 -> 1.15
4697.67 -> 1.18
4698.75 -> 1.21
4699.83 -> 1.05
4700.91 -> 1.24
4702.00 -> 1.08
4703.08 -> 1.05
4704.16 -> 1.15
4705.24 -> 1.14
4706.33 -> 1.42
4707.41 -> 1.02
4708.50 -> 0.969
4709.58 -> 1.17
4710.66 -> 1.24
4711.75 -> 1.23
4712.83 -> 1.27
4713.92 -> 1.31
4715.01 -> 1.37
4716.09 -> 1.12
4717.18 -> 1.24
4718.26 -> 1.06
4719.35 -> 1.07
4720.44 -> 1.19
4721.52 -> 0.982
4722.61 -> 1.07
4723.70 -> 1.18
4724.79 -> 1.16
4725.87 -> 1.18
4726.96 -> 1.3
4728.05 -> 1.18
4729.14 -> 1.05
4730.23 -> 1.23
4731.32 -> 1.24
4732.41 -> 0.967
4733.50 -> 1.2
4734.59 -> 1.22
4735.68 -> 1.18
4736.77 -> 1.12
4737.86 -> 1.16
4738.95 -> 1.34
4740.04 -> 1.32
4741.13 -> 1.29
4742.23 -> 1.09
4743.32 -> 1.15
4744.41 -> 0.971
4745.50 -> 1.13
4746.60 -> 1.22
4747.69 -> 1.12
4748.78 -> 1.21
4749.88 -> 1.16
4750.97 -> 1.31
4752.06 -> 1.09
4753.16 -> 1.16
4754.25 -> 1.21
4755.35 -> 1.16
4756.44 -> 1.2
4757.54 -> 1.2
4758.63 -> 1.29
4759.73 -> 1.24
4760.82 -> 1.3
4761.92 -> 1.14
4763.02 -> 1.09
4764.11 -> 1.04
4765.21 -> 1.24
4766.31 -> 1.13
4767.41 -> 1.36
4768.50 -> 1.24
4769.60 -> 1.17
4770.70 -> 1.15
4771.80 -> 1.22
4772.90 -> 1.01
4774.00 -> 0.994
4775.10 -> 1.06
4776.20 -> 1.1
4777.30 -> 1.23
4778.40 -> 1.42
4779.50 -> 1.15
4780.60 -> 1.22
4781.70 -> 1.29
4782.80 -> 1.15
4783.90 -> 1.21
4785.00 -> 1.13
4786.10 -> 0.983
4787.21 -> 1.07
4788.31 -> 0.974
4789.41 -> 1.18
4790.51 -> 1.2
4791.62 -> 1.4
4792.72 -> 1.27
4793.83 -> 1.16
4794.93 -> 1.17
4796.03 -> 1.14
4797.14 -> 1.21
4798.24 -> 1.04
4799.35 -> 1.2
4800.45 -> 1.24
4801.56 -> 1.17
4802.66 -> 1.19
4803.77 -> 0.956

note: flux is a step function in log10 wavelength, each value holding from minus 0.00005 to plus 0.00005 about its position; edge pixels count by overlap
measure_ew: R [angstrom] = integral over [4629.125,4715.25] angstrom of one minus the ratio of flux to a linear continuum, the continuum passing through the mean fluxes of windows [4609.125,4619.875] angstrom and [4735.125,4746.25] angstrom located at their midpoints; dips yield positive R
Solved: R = 0.4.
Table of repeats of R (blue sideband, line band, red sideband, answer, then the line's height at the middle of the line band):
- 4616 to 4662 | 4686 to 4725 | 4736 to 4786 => 0.5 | 1.17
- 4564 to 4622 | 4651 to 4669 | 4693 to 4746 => -0.7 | 1.16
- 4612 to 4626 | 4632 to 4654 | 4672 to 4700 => 0.4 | 1.17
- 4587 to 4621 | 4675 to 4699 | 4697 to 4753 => 0.0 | 1.17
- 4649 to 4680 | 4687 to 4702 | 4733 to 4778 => 0.4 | 1.18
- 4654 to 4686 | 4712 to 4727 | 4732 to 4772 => 0.1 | 1.18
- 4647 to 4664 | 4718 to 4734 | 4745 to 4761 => 0.8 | 1.2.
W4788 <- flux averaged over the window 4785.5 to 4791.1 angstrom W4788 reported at 1.08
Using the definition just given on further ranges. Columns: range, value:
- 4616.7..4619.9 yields 1.08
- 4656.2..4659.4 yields 1.28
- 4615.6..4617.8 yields 1.08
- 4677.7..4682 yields 1.2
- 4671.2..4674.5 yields 1.19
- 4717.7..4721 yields 1.11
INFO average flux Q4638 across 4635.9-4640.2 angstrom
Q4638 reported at 1.04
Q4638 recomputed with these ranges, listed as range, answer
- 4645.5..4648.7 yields 1.16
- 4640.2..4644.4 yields 1.14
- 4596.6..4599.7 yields 1.09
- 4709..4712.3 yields 1.21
